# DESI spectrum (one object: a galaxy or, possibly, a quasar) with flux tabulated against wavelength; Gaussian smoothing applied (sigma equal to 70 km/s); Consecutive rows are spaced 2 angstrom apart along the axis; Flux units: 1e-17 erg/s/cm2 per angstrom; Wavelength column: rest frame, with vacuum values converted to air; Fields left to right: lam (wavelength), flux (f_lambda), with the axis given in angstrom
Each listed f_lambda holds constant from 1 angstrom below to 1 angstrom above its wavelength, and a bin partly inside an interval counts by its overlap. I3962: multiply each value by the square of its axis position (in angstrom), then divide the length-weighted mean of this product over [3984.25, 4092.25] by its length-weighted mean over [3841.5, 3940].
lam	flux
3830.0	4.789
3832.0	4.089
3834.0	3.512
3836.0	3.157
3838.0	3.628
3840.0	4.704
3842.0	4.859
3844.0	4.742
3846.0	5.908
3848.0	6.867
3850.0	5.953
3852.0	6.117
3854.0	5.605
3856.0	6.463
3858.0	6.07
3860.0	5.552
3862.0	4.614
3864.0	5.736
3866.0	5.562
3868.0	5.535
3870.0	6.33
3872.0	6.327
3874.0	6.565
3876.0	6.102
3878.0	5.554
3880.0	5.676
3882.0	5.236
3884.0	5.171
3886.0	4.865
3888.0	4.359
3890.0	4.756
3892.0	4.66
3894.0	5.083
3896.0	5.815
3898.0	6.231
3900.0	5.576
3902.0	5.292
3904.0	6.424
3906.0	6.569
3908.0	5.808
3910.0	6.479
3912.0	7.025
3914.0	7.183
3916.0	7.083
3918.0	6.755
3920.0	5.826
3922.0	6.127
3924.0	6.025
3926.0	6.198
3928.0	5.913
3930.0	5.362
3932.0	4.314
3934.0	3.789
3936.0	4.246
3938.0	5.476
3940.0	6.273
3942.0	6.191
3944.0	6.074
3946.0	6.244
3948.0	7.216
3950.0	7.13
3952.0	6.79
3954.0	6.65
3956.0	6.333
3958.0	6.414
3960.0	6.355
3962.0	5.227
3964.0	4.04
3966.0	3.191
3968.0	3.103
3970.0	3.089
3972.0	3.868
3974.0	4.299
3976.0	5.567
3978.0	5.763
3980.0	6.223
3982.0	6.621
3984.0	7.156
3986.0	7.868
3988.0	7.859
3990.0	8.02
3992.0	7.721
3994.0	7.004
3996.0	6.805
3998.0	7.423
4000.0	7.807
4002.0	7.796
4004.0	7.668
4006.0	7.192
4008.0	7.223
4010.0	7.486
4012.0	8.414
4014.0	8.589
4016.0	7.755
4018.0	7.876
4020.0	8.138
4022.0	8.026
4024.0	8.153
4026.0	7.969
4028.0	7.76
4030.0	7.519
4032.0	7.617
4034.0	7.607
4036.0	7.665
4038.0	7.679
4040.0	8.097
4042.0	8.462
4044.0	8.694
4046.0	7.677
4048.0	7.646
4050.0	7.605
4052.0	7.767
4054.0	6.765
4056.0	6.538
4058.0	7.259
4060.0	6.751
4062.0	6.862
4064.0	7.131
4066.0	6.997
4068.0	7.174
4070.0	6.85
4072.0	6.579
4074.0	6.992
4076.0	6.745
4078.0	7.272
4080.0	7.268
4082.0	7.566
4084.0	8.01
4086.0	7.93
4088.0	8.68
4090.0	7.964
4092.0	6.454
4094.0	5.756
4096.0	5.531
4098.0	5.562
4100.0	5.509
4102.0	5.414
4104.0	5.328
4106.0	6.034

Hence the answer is 1.4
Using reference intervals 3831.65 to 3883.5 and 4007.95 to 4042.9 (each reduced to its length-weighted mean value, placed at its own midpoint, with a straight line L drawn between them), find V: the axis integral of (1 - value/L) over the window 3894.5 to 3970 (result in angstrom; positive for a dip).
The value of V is 7.8 angstrom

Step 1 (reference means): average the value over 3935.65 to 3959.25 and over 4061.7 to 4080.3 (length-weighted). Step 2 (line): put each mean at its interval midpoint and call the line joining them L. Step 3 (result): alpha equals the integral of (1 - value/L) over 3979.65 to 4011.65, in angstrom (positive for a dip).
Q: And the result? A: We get -4.1 angstrom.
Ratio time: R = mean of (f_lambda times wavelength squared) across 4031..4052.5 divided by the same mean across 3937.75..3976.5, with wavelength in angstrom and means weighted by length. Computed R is 1.50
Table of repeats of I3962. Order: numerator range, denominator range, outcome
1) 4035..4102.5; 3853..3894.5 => 1.43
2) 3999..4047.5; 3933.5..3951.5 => 1.38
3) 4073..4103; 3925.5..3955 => 1.26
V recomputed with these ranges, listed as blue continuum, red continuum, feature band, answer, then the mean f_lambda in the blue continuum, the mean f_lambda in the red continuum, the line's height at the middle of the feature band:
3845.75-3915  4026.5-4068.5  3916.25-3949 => 2.8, 5.8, 7.5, 6.33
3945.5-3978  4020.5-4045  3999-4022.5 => -2.3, 5.34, 7.94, 7.14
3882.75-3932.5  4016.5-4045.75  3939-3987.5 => 7.1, 5.81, 7.94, 6.77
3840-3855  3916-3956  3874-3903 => 2.2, 5.65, 5.97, 5.8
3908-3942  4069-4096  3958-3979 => 5.7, 5.89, 7.17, 6.24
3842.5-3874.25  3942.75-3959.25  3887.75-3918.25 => 1.2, 5.84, 6.6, 6.2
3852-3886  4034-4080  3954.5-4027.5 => 1.3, 5.74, 7.33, 6.77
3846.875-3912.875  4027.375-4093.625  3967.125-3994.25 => 2.9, 5.75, 7.42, 6.69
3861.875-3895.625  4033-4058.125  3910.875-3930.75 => -1.2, 5.45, 7.66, 6.01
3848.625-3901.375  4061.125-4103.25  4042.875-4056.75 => -1.9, 5.6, 6.86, 6.66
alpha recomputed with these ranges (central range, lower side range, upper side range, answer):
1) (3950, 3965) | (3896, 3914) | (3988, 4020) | 2.0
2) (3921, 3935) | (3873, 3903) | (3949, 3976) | -0.4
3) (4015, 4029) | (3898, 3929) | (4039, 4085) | -1.8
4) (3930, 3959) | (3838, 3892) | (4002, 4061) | 2.9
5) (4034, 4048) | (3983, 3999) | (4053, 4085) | -1.5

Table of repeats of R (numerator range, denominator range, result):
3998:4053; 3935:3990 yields 1.40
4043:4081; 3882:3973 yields 1.37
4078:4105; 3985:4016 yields 0.92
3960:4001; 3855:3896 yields 1.14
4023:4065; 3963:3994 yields 1.38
